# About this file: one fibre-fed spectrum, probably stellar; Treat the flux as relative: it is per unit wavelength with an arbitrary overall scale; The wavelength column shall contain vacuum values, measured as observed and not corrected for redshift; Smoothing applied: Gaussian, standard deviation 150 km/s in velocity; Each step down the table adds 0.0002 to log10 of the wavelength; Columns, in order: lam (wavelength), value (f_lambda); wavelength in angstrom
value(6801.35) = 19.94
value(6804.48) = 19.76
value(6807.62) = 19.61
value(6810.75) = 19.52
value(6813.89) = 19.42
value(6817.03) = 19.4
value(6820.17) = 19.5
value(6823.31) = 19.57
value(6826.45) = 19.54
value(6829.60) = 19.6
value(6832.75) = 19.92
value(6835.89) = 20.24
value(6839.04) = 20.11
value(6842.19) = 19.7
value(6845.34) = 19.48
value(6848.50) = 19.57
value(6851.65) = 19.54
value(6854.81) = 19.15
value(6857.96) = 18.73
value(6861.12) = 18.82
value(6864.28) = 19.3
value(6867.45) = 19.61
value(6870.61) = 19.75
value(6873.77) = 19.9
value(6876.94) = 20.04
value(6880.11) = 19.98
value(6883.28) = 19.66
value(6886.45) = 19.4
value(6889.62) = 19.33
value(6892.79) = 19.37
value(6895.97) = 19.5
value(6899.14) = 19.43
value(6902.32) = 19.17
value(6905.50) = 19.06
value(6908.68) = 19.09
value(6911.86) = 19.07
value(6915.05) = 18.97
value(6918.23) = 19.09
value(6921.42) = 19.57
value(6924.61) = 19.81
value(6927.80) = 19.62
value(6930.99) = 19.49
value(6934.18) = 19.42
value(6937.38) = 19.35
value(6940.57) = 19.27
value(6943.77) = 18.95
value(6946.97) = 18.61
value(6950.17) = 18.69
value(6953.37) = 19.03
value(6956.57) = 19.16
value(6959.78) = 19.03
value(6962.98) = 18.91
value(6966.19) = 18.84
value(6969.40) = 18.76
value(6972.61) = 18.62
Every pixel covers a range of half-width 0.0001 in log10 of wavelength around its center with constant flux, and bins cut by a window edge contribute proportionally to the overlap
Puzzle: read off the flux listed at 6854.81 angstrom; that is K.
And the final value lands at 19.15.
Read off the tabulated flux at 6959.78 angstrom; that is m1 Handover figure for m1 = 19.03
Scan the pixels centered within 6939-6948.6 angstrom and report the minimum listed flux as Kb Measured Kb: 18.61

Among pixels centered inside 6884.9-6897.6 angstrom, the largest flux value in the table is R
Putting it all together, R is 19.5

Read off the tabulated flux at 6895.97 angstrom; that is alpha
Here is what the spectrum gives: 19.5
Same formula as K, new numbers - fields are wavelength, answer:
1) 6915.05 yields 18.97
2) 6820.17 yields 19.5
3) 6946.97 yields 18.61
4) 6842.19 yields 19.7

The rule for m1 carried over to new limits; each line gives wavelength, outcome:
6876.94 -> 20.04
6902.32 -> 19.17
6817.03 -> 19.4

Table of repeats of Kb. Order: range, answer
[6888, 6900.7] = 19.33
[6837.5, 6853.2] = 19.48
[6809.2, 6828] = 19.4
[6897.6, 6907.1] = 19.06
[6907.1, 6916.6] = 18.97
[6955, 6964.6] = 18.91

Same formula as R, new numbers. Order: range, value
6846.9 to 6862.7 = 19.57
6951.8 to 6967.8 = 19.16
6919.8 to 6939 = 19.81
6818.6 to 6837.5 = 20.24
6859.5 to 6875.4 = 19.9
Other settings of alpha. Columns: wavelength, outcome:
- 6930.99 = 19.49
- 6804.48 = 19.76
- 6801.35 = 19.94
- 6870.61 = 19.75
